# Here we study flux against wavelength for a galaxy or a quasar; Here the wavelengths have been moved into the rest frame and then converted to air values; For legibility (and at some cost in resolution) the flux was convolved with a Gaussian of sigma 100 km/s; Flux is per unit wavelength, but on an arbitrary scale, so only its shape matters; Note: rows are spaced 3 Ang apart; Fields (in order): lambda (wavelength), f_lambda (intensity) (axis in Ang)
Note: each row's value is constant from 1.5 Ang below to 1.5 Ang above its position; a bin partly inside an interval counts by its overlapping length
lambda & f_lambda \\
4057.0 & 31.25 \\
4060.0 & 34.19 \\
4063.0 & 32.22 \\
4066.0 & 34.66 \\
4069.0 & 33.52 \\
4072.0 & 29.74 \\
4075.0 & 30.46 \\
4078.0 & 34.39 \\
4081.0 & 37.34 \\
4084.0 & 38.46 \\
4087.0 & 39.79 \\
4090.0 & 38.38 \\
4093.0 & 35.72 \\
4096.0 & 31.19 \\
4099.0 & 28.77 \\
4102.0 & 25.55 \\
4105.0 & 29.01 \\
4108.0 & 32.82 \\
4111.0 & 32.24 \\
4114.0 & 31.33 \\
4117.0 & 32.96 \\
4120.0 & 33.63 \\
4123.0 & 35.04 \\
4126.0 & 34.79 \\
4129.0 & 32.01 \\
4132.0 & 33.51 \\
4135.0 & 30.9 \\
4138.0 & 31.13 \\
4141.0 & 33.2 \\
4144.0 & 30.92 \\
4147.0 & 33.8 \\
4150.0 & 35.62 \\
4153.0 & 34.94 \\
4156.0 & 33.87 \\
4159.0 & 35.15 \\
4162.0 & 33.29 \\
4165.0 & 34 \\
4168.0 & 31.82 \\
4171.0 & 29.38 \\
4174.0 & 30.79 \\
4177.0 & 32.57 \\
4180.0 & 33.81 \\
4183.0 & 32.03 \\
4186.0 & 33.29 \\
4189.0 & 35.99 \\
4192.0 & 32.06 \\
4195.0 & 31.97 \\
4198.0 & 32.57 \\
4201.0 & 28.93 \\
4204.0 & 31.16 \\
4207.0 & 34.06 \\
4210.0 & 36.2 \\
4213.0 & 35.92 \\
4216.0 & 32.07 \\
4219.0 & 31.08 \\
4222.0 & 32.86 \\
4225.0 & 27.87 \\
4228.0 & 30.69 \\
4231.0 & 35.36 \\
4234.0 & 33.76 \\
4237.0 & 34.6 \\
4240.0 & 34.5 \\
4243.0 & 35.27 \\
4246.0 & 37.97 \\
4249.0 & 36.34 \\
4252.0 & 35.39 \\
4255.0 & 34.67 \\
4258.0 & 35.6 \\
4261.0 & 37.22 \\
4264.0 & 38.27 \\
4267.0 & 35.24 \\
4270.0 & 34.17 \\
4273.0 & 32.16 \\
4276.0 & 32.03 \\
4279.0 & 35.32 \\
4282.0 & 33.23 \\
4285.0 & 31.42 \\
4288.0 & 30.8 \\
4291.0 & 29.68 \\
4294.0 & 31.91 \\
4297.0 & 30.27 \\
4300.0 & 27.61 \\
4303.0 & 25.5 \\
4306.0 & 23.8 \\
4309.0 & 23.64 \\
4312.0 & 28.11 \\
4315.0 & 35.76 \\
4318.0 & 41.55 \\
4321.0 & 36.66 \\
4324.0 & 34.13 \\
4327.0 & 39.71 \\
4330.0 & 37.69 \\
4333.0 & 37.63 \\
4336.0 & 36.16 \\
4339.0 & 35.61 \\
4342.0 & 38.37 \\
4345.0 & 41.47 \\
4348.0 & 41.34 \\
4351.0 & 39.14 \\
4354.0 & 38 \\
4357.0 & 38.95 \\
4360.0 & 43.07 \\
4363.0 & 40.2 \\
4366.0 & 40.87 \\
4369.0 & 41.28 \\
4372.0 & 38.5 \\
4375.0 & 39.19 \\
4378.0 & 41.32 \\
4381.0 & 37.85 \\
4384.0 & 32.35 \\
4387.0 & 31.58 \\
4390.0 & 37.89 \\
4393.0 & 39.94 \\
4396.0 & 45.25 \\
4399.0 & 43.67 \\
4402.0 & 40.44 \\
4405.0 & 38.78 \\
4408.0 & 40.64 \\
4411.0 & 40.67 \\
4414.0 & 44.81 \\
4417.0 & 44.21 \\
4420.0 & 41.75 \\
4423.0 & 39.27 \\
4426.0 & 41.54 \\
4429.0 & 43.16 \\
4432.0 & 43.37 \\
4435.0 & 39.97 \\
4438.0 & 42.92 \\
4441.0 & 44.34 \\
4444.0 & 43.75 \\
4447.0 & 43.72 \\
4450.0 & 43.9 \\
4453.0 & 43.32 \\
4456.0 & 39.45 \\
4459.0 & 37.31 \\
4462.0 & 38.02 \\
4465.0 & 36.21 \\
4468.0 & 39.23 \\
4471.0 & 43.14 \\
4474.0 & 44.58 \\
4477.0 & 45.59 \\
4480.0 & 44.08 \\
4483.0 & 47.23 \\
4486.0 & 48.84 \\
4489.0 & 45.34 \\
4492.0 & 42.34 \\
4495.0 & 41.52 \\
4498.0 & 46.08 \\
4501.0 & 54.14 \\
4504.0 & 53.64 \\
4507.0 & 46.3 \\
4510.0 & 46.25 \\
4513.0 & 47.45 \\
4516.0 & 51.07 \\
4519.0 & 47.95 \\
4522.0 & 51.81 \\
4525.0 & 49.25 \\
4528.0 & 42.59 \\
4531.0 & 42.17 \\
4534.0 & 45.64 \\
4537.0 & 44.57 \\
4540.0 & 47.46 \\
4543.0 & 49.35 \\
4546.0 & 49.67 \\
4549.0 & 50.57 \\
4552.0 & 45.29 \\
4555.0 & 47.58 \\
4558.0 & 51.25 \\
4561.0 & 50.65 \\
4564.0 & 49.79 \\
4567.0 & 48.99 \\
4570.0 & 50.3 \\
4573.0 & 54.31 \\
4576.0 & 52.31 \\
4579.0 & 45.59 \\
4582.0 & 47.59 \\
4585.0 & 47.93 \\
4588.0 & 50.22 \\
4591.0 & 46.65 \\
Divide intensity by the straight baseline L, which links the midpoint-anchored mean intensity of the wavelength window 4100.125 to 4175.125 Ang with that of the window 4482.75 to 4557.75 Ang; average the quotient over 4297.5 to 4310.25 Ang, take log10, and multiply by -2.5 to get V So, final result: 0.46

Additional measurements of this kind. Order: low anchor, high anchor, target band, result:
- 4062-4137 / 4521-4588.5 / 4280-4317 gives 0.32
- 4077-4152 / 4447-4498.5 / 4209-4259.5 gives 0.07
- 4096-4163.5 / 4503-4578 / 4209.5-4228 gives 0.12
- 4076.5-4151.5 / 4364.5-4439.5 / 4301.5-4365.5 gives 0.08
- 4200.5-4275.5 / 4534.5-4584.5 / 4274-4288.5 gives 0.11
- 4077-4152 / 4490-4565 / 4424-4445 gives 0.05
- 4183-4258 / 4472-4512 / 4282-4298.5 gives 0.19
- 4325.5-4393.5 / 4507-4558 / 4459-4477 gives 0.10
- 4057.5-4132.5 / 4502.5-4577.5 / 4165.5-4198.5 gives 0.12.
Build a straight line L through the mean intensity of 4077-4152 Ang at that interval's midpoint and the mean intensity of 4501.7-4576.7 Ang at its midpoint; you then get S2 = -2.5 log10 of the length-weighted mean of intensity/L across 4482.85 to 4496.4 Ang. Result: 0.047 mag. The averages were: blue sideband 33.3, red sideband 48.7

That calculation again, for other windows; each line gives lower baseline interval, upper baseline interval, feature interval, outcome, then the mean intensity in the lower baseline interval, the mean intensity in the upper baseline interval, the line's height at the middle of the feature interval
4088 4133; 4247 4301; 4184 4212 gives 0.003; 32.5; 33.5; 33.1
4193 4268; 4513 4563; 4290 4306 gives 0.284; 34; 47.9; 37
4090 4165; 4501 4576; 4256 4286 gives 0.112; 32.7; 48.7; 38.3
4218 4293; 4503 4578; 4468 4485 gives 0.018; 33.8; 48.6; 45.3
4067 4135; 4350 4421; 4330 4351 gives 0.014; 33.2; 40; 38.9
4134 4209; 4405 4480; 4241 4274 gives -0.003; 32.7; 41.9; 35.6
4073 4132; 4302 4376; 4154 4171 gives 0.029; 33.3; 36.7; 34.2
